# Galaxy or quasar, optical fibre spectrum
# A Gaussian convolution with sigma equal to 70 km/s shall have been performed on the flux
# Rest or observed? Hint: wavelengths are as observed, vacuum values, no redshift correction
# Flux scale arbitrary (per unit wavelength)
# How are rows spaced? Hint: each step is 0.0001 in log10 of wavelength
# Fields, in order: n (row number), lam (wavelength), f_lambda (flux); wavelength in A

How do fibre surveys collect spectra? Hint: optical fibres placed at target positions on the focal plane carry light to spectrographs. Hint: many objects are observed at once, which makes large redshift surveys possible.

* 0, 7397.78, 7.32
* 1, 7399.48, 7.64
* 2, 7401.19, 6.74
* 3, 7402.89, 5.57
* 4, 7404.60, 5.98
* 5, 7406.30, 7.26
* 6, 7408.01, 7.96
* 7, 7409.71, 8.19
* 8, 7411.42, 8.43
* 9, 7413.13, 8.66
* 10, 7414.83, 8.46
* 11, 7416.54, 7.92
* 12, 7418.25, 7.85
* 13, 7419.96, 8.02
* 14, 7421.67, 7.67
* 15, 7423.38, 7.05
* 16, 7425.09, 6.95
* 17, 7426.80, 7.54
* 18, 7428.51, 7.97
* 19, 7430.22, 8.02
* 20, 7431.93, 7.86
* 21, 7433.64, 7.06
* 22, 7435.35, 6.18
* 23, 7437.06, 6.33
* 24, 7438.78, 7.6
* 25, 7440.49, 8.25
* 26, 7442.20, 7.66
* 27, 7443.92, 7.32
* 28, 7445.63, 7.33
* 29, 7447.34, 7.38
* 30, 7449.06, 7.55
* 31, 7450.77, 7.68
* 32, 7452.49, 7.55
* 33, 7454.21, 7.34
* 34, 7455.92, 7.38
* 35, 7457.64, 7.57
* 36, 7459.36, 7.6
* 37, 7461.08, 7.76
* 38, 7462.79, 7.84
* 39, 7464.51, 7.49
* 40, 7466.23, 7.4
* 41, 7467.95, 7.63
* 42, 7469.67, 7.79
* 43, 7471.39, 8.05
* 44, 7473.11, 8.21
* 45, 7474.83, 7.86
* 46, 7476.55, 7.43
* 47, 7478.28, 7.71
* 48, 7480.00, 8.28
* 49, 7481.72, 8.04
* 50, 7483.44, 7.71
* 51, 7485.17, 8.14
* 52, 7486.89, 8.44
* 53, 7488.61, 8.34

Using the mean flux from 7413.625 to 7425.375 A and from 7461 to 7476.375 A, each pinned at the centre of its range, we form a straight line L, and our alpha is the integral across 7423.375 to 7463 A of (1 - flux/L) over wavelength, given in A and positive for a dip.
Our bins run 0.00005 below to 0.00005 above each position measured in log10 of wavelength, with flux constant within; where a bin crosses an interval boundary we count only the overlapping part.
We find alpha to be 1.62 A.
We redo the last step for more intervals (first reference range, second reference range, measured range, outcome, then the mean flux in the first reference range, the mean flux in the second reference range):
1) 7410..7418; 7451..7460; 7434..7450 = 0.97 A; 8.31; 7.49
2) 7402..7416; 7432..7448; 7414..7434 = -0.77 A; 7.57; 7.27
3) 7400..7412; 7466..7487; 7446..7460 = 0.27 A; 7.14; 7.89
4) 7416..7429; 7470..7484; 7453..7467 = 0.48 A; 7.6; 7.91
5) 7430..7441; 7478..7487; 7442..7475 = 0.14 A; 7.26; 8.05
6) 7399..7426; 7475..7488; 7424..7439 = 0.74 A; 7.52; 7.97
